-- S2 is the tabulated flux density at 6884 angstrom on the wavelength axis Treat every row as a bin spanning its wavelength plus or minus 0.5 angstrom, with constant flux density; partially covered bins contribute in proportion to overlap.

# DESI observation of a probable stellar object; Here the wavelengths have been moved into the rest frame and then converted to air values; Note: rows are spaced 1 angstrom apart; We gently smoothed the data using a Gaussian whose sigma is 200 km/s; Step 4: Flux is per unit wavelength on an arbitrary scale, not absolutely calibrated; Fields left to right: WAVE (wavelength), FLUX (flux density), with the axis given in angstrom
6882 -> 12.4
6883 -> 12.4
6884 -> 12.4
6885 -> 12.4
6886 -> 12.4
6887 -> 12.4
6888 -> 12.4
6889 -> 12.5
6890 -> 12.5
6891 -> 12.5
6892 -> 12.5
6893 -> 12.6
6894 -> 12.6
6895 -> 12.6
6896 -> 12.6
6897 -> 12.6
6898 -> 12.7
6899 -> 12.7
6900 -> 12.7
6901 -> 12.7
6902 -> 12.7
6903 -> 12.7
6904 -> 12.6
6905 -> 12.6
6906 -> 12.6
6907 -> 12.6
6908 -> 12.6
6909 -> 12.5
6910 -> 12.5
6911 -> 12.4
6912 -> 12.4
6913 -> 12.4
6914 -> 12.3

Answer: 12.4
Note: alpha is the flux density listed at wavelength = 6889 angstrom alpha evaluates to 12.5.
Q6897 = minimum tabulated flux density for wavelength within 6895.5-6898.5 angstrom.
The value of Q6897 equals 12.6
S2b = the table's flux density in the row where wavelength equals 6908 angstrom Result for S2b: 12.6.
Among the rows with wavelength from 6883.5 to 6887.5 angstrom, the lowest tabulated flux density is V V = 12.4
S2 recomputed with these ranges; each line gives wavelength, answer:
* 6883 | 12.4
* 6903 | 12.7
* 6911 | 12.4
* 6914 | 12.3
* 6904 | 12.6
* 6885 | 12.4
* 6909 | 12.5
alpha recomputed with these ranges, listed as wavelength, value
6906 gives 12.6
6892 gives 12.5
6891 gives 12.5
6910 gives 12.5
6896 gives 12.6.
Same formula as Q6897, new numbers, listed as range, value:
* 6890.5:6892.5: 12.5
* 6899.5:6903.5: 12.7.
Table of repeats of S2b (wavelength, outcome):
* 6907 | 12.6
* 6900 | 12.7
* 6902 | 12.7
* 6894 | 12.6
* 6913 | 12.4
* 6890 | 12.5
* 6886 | 12.4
